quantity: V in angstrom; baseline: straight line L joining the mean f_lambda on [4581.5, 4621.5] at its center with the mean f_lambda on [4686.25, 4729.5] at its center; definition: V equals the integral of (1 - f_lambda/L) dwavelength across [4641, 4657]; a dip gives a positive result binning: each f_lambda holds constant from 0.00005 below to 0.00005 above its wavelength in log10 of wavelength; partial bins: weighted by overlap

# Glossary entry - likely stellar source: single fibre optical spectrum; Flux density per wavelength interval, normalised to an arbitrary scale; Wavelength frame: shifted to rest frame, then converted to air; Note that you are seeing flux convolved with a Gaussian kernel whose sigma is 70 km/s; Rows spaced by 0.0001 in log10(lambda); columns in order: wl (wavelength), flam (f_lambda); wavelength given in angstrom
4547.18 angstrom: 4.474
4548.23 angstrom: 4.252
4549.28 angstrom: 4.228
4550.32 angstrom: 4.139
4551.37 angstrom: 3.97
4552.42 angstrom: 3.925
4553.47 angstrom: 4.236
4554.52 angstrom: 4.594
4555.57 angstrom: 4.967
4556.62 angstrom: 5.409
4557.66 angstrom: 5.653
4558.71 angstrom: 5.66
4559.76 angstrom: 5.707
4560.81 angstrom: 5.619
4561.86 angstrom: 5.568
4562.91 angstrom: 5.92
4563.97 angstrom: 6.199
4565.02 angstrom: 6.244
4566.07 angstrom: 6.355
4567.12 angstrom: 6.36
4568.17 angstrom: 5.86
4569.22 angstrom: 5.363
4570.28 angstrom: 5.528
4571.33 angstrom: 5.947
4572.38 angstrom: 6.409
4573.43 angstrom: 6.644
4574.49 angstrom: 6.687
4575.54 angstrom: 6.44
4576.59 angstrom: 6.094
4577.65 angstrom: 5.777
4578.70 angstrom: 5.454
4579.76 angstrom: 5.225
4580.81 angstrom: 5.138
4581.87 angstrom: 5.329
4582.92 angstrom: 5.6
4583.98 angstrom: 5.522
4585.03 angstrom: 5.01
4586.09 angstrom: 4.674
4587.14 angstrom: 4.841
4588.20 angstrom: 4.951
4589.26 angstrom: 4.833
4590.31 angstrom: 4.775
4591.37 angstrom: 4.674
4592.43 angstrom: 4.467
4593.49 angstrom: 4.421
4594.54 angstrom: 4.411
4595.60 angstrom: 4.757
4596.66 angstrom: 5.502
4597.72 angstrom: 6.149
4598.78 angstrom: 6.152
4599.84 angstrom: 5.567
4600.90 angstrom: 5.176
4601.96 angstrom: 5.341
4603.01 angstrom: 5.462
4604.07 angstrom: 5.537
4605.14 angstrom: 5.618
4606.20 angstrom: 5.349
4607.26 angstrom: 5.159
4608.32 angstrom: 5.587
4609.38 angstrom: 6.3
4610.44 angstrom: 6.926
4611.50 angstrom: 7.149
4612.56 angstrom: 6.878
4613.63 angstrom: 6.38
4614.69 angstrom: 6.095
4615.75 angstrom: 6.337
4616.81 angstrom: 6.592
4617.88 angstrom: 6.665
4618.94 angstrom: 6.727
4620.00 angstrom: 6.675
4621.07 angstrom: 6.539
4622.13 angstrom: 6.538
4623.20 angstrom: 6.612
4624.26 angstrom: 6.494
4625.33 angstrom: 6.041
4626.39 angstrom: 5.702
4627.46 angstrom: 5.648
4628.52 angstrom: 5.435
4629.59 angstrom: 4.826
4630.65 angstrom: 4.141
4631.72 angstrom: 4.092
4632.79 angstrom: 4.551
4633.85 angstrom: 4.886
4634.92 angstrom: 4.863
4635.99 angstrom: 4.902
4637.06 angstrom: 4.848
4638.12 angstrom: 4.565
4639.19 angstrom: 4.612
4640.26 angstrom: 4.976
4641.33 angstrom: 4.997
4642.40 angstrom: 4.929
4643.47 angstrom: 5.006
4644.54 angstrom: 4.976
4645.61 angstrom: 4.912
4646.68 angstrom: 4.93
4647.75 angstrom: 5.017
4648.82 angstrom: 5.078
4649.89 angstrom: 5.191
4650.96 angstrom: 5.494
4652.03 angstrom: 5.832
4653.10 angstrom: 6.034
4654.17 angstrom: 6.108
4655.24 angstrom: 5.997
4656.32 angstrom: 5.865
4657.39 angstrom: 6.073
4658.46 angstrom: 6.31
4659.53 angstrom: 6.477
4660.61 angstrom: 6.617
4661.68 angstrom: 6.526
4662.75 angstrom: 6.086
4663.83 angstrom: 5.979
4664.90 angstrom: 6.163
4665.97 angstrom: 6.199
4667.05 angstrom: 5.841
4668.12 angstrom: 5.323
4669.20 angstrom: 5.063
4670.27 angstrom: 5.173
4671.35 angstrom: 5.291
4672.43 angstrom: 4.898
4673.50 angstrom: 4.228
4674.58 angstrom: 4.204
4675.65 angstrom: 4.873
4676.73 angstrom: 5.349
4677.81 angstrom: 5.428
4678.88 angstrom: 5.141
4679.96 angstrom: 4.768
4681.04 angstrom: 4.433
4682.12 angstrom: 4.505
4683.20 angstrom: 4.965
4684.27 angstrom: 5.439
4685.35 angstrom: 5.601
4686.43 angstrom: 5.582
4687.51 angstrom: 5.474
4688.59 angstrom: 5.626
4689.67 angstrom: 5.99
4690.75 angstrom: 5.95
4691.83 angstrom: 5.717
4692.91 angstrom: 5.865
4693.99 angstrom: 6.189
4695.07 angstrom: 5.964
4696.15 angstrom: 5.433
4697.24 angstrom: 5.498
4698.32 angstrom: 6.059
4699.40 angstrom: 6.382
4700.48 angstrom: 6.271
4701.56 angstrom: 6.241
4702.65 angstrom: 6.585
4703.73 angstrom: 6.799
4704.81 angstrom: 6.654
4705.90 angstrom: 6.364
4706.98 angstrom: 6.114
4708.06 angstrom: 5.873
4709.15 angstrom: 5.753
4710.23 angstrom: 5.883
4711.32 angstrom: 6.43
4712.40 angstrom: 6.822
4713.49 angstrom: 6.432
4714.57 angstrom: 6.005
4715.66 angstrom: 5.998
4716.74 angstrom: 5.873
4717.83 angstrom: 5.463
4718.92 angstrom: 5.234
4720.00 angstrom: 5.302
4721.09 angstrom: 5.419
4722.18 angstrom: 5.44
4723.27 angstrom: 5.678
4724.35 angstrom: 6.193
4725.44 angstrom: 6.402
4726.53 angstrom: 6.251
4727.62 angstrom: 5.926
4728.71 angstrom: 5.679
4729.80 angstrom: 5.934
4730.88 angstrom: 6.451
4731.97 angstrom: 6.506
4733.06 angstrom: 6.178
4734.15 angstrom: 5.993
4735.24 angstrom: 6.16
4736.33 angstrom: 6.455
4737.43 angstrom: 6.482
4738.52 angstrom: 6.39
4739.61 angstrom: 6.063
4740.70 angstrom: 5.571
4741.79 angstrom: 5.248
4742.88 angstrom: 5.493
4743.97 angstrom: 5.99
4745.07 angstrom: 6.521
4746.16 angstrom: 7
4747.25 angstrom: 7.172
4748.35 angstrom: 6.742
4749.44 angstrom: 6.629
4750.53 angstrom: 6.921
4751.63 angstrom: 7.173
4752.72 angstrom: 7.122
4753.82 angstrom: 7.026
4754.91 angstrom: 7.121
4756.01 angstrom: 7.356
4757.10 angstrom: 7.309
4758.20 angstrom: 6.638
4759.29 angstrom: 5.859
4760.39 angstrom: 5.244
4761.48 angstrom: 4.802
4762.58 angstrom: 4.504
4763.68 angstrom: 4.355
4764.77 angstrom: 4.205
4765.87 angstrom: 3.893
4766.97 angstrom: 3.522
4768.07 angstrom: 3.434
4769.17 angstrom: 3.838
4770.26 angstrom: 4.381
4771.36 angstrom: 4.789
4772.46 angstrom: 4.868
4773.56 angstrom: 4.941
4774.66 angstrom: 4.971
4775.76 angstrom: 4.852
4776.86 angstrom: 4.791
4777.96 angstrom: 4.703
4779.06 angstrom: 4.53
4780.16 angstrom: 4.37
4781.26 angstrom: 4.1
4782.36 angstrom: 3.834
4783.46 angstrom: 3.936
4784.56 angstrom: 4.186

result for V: 1.2 angstrom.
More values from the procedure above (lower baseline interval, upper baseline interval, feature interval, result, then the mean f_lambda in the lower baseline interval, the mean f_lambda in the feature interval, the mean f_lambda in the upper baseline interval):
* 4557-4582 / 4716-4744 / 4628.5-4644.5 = 3.09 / 5.89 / 4.76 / 5.92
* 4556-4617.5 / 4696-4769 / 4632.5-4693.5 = 4.91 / 5.67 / 5.37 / 5.99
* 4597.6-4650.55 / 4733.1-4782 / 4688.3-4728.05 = -3.05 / 5.58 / 6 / 5.58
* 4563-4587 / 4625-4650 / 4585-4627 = -3.00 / 5.8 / 5.74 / 4.95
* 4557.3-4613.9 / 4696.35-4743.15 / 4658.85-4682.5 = 1.97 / 5.63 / 5.4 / 6.04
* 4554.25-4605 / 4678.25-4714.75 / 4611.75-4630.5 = -1.97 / 5.5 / 6.22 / 5.85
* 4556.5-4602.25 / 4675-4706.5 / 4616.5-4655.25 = 1.27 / 5.53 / 5.43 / 5.69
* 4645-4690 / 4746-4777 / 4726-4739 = -1.57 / 5.48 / 6.2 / 5.56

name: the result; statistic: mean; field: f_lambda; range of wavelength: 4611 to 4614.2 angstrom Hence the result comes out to 6.78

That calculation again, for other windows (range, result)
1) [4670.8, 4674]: 4.81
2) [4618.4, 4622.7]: 6.62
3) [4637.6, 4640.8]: 4.71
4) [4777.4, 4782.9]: 4.31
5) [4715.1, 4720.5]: 5.58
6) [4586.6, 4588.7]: 4.9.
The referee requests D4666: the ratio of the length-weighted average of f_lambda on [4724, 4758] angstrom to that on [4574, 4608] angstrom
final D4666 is 1.21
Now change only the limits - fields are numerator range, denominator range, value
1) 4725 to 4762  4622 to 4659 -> 1.19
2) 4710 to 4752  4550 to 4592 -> 1.13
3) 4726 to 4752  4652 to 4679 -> 1.11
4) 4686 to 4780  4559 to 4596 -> 1.06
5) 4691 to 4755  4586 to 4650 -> 1.13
